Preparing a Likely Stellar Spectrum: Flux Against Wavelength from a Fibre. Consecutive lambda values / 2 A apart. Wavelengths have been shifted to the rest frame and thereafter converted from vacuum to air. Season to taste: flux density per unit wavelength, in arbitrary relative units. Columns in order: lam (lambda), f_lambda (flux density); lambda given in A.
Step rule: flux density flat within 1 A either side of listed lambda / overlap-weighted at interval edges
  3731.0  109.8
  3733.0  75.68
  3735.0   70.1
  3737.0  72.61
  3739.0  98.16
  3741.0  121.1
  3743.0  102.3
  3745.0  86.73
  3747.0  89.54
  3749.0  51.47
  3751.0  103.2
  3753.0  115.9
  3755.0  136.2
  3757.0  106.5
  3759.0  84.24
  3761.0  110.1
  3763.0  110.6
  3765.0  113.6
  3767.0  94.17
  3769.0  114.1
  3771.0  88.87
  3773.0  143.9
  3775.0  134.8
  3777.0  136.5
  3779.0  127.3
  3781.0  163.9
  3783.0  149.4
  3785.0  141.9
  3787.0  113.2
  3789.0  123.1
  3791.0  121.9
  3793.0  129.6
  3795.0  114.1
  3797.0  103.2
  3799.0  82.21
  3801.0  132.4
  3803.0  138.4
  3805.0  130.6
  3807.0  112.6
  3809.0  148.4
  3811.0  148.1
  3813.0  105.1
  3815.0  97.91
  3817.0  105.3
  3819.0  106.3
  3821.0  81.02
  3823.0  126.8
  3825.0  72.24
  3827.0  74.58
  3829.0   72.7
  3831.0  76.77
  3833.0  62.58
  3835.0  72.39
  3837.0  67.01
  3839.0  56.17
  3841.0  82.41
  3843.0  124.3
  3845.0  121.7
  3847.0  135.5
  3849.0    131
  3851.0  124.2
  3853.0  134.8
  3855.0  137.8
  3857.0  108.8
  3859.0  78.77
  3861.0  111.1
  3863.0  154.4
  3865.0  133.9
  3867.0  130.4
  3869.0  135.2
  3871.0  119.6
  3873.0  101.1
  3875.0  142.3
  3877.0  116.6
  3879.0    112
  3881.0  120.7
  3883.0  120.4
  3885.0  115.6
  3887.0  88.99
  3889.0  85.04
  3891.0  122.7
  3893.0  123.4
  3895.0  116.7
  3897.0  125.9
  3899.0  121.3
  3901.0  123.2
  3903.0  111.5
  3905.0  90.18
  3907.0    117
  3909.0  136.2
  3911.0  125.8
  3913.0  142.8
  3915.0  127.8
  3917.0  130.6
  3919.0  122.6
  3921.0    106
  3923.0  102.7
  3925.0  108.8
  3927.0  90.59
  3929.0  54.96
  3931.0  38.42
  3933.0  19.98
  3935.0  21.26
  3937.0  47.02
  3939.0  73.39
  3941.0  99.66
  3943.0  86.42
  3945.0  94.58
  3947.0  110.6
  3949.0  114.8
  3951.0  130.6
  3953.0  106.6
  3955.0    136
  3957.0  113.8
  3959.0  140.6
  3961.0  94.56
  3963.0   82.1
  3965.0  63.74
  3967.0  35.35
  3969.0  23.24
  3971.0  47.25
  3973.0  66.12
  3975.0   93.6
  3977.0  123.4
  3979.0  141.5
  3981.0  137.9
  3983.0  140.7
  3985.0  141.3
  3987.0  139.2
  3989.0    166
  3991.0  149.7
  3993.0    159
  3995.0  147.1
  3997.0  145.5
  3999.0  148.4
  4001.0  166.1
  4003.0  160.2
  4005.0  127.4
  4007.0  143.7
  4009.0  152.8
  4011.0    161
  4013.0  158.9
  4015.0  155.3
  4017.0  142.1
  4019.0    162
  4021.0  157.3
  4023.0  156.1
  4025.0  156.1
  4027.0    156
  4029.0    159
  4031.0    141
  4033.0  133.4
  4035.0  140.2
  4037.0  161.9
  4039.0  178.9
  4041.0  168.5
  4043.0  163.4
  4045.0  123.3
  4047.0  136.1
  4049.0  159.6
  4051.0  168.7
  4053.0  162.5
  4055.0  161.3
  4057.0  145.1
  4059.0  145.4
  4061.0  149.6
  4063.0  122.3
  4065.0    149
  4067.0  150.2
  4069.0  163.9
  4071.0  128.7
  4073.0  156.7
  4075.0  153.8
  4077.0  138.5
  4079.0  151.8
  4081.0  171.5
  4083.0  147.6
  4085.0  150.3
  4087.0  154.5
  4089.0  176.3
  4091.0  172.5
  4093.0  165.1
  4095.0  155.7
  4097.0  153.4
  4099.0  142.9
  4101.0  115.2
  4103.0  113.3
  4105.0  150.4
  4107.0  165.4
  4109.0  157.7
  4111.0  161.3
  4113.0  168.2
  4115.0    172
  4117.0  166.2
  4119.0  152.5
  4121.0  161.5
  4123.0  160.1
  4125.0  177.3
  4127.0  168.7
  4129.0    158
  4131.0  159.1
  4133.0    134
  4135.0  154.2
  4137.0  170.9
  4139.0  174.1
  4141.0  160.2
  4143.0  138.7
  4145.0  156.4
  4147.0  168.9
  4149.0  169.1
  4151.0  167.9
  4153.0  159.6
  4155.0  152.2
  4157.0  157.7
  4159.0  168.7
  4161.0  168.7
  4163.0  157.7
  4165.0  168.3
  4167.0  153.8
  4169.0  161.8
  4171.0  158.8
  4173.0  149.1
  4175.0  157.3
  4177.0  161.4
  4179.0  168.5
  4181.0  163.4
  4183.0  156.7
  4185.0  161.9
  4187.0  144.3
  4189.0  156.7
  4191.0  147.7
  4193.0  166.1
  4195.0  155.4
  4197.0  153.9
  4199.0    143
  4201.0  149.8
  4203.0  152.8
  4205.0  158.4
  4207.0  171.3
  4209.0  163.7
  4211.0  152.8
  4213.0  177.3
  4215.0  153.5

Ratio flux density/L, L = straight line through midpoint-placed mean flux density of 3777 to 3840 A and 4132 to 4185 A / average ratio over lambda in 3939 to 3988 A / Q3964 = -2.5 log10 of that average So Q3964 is 0.275 mag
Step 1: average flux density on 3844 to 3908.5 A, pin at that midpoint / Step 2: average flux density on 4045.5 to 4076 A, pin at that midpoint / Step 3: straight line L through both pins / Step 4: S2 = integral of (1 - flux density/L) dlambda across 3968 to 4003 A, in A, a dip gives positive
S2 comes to 2.8 A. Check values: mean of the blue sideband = 119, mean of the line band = 127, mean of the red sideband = 150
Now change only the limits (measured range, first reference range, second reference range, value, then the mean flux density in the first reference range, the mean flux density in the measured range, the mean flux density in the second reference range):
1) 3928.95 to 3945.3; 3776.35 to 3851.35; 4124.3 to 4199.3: 8.9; 111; 58.3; 159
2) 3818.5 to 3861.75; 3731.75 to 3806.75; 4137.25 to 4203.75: 8.0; 112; 98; 159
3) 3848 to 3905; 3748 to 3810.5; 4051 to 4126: 4.7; 119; 119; 154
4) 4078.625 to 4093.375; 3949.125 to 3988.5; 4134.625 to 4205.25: -2.8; 104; 161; 159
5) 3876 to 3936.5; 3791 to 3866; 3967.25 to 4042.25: 8.6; 108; 104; 140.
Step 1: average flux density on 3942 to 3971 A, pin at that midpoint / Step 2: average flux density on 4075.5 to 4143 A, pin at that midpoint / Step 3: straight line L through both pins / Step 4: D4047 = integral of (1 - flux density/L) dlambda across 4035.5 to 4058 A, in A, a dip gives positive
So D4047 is -4.49 A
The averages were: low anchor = 93.6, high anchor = 157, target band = 157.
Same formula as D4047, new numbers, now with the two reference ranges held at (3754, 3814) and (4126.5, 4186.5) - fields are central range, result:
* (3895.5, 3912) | 1.89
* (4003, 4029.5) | -1.34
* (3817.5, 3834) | 5.41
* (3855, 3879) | 1.66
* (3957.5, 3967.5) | 3.78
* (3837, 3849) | 2.33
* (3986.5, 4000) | -0.74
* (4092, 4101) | 0.23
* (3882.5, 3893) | 1.99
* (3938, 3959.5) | 4.62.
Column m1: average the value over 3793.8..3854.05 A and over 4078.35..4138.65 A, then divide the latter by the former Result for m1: 1.50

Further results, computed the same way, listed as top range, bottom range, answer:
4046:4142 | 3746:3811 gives 1.31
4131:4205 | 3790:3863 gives 1.48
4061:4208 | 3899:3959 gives 1.56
